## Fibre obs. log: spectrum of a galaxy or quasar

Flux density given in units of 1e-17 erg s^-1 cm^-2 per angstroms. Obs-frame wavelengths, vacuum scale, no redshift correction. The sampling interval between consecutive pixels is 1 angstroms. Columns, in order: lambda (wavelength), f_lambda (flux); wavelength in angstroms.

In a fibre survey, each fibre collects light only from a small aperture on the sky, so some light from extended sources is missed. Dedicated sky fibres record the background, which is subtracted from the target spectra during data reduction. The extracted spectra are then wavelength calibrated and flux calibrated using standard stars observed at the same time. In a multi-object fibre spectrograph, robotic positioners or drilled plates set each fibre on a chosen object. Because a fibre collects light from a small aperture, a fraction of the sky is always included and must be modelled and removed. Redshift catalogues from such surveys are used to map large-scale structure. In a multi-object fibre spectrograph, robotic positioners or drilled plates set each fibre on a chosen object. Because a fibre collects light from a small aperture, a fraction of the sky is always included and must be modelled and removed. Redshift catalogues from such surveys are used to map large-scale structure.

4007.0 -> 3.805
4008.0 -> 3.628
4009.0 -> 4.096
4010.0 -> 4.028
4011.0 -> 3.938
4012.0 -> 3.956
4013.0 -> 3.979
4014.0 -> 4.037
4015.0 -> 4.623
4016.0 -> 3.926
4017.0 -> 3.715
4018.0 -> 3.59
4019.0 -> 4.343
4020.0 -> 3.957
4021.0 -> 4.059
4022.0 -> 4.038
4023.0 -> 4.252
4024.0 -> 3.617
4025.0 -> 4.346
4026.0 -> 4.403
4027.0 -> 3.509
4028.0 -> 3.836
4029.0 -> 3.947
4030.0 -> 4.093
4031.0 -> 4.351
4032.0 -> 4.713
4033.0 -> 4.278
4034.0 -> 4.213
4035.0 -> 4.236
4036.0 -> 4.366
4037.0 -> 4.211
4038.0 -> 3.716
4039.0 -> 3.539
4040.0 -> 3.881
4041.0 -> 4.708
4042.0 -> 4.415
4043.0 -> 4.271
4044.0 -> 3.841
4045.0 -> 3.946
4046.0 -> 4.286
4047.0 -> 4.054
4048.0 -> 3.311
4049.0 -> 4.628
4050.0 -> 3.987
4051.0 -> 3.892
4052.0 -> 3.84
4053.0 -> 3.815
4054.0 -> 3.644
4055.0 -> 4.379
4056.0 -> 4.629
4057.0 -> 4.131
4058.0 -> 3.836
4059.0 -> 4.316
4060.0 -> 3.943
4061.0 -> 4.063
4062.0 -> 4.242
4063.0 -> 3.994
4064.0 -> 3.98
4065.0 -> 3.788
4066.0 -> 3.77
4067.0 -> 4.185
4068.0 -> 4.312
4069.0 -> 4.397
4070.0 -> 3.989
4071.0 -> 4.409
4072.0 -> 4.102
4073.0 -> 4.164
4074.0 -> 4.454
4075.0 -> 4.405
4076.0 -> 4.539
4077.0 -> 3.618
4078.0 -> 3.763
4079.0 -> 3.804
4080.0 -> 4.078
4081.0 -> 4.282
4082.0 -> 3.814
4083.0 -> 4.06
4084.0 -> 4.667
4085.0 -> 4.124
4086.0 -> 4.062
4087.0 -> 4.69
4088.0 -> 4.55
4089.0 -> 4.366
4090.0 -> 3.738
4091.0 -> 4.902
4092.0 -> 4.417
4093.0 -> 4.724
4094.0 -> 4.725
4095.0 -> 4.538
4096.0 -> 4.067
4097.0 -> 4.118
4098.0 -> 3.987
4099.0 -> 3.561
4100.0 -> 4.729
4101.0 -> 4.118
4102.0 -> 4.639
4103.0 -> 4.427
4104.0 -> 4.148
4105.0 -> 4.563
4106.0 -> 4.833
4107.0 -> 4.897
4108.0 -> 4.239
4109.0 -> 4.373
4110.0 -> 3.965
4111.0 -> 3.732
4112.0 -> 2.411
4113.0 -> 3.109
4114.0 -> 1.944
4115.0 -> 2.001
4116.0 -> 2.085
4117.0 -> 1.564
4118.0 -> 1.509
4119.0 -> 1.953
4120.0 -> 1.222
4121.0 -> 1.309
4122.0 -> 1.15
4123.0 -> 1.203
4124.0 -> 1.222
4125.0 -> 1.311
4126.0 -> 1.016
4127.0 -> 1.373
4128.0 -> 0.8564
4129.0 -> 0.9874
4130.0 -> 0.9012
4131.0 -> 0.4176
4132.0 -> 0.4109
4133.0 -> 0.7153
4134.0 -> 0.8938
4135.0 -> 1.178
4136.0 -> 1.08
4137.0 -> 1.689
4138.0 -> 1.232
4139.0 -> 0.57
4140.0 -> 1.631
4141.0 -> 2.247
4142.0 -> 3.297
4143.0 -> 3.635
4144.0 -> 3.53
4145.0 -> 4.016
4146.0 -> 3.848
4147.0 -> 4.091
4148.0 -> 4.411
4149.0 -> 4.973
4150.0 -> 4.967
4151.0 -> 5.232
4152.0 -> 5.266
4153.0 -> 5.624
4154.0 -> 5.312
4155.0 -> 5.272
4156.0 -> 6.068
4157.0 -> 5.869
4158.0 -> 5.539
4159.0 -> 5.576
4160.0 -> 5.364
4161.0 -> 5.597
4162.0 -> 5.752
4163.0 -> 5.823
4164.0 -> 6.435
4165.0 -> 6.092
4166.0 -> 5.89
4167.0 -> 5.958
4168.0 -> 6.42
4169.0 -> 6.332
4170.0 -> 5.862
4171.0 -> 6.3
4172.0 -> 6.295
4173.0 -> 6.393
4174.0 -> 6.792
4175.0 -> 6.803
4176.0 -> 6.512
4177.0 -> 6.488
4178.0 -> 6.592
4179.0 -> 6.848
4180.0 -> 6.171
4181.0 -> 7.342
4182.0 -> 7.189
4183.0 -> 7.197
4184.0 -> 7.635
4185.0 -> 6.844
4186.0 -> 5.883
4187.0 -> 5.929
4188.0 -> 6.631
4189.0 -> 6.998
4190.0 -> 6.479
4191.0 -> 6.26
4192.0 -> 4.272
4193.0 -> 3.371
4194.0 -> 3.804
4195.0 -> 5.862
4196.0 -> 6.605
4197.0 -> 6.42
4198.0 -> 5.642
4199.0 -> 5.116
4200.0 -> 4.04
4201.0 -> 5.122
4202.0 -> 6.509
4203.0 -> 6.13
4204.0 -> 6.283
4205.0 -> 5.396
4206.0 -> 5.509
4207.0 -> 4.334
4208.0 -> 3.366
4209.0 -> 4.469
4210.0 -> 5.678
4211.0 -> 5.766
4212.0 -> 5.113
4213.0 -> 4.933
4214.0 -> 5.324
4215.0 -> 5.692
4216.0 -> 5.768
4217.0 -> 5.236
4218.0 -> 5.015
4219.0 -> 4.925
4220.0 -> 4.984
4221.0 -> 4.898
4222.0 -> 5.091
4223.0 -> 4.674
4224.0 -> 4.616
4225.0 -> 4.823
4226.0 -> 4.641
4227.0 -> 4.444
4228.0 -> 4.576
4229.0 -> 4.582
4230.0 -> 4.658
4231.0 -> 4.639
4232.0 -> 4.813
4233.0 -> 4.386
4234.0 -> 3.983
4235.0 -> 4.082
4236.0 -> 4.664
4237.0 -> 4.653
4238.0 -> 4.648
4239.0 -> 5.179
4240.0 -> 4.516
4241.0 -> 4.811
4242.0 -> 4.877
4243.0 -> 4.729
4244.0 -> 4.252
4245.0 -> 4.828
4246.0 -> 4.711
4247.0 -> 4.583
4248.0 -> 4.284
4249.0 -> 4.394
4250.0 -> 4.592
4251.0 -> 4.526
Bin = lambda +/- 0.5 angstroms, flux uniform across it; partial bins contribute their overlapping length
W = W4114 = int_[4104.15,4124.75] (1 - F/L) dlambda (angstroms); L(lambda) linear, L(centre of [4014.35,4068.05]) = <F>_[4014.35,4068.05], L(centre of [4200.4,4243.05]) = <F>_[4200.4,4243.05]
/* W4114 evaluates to 8.1 angstroms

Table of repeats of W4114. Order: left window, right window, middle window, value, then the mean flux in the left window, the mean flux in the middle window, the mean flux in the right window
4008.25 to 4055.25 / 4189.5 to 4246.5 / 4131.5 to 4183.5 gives -1.2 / 4.06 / 4.82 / 4.99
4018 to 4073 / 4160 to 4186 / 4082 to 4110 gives 3.6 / 4.09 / 4.36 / 6.43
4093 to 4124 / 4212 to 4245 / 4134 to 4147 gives 4.8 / 3.29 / 2.34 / 4.79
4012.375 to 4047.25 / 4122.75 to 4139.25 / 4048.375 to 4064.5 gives -3.9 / 4.09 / 4.08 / 1.01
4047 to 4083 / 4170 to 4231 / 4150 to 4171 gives -2.4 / 4.07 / 5.76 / 5.62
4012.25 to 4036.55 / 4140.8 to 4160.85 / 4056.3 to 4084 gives 1.5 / 4.1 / 4.1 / 4.76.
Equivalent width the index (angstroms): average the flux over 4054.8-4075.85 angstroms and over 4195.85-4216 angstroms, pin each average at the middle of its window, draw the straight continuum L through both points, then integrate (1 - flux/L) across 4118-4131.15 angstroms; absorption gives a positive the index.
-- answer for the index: 9.8 angstroms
